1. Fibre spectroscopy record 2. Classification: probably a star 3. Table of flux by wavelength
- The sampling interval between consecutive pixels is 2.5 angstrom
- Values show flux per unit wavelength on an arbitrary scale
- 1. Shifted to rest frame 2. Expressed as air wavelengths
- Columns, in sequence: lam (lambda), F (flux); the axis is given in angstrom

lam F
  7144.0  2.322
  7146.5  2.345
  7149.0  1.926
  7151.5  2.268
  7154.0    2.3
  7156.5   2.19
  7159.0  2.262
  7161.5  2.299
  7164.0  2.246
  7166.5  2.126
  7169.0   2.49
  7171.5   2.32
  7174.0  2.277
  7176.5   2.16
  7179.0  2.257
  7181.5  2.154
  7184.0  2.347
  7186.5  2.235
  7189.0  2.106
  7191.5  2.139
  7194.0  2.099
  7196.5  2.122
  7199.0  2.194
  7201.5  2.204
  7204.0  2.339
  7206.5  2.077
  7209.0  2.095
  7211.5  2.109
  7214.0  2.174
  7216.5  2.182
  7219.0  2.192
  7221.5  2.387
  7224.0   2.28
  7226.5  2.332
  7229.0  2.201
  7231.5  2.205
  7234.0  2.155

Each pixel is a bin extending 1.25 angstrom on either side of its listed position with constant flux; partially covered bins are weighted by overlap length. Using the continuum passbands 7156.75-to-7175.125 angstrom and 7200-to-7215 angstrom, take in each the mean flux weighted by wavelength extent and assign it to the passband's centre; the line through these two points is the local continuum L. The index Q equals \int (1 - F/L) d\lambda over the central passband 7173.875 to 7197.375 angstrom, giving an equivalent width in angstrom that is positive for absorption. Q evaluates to 0.4 angstrom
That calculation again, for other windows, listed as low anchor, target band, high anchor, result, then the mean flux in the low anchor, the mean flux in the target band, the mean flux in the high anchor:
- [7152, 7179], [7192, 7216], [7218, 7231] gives 1.22 angstrom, 2.27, 2.16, 2.28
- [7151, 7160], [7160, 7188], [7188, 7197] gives -1.00 angstrom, 2.25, 2.26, 2.12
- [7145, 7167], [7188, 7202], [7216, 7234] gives 0.60 angstrom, 2.22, 2.14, 2.25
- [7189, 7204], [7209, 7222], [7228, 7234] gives -0.05 angstrom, 2.16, 2.19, 2.19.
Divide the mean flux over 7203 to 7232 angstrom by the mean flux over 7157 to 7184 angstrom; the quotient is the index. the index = 1.0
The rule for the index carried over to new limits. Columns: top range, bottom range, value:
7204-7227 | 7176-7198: 1.01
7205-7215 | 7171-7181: 0.95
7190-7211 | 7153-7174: 0.95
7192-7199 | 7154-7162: 0.94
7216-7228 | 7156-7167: 1.02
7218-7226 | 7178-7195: 1.05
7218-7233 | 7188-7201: 1.06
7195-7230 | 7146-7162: 0.99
